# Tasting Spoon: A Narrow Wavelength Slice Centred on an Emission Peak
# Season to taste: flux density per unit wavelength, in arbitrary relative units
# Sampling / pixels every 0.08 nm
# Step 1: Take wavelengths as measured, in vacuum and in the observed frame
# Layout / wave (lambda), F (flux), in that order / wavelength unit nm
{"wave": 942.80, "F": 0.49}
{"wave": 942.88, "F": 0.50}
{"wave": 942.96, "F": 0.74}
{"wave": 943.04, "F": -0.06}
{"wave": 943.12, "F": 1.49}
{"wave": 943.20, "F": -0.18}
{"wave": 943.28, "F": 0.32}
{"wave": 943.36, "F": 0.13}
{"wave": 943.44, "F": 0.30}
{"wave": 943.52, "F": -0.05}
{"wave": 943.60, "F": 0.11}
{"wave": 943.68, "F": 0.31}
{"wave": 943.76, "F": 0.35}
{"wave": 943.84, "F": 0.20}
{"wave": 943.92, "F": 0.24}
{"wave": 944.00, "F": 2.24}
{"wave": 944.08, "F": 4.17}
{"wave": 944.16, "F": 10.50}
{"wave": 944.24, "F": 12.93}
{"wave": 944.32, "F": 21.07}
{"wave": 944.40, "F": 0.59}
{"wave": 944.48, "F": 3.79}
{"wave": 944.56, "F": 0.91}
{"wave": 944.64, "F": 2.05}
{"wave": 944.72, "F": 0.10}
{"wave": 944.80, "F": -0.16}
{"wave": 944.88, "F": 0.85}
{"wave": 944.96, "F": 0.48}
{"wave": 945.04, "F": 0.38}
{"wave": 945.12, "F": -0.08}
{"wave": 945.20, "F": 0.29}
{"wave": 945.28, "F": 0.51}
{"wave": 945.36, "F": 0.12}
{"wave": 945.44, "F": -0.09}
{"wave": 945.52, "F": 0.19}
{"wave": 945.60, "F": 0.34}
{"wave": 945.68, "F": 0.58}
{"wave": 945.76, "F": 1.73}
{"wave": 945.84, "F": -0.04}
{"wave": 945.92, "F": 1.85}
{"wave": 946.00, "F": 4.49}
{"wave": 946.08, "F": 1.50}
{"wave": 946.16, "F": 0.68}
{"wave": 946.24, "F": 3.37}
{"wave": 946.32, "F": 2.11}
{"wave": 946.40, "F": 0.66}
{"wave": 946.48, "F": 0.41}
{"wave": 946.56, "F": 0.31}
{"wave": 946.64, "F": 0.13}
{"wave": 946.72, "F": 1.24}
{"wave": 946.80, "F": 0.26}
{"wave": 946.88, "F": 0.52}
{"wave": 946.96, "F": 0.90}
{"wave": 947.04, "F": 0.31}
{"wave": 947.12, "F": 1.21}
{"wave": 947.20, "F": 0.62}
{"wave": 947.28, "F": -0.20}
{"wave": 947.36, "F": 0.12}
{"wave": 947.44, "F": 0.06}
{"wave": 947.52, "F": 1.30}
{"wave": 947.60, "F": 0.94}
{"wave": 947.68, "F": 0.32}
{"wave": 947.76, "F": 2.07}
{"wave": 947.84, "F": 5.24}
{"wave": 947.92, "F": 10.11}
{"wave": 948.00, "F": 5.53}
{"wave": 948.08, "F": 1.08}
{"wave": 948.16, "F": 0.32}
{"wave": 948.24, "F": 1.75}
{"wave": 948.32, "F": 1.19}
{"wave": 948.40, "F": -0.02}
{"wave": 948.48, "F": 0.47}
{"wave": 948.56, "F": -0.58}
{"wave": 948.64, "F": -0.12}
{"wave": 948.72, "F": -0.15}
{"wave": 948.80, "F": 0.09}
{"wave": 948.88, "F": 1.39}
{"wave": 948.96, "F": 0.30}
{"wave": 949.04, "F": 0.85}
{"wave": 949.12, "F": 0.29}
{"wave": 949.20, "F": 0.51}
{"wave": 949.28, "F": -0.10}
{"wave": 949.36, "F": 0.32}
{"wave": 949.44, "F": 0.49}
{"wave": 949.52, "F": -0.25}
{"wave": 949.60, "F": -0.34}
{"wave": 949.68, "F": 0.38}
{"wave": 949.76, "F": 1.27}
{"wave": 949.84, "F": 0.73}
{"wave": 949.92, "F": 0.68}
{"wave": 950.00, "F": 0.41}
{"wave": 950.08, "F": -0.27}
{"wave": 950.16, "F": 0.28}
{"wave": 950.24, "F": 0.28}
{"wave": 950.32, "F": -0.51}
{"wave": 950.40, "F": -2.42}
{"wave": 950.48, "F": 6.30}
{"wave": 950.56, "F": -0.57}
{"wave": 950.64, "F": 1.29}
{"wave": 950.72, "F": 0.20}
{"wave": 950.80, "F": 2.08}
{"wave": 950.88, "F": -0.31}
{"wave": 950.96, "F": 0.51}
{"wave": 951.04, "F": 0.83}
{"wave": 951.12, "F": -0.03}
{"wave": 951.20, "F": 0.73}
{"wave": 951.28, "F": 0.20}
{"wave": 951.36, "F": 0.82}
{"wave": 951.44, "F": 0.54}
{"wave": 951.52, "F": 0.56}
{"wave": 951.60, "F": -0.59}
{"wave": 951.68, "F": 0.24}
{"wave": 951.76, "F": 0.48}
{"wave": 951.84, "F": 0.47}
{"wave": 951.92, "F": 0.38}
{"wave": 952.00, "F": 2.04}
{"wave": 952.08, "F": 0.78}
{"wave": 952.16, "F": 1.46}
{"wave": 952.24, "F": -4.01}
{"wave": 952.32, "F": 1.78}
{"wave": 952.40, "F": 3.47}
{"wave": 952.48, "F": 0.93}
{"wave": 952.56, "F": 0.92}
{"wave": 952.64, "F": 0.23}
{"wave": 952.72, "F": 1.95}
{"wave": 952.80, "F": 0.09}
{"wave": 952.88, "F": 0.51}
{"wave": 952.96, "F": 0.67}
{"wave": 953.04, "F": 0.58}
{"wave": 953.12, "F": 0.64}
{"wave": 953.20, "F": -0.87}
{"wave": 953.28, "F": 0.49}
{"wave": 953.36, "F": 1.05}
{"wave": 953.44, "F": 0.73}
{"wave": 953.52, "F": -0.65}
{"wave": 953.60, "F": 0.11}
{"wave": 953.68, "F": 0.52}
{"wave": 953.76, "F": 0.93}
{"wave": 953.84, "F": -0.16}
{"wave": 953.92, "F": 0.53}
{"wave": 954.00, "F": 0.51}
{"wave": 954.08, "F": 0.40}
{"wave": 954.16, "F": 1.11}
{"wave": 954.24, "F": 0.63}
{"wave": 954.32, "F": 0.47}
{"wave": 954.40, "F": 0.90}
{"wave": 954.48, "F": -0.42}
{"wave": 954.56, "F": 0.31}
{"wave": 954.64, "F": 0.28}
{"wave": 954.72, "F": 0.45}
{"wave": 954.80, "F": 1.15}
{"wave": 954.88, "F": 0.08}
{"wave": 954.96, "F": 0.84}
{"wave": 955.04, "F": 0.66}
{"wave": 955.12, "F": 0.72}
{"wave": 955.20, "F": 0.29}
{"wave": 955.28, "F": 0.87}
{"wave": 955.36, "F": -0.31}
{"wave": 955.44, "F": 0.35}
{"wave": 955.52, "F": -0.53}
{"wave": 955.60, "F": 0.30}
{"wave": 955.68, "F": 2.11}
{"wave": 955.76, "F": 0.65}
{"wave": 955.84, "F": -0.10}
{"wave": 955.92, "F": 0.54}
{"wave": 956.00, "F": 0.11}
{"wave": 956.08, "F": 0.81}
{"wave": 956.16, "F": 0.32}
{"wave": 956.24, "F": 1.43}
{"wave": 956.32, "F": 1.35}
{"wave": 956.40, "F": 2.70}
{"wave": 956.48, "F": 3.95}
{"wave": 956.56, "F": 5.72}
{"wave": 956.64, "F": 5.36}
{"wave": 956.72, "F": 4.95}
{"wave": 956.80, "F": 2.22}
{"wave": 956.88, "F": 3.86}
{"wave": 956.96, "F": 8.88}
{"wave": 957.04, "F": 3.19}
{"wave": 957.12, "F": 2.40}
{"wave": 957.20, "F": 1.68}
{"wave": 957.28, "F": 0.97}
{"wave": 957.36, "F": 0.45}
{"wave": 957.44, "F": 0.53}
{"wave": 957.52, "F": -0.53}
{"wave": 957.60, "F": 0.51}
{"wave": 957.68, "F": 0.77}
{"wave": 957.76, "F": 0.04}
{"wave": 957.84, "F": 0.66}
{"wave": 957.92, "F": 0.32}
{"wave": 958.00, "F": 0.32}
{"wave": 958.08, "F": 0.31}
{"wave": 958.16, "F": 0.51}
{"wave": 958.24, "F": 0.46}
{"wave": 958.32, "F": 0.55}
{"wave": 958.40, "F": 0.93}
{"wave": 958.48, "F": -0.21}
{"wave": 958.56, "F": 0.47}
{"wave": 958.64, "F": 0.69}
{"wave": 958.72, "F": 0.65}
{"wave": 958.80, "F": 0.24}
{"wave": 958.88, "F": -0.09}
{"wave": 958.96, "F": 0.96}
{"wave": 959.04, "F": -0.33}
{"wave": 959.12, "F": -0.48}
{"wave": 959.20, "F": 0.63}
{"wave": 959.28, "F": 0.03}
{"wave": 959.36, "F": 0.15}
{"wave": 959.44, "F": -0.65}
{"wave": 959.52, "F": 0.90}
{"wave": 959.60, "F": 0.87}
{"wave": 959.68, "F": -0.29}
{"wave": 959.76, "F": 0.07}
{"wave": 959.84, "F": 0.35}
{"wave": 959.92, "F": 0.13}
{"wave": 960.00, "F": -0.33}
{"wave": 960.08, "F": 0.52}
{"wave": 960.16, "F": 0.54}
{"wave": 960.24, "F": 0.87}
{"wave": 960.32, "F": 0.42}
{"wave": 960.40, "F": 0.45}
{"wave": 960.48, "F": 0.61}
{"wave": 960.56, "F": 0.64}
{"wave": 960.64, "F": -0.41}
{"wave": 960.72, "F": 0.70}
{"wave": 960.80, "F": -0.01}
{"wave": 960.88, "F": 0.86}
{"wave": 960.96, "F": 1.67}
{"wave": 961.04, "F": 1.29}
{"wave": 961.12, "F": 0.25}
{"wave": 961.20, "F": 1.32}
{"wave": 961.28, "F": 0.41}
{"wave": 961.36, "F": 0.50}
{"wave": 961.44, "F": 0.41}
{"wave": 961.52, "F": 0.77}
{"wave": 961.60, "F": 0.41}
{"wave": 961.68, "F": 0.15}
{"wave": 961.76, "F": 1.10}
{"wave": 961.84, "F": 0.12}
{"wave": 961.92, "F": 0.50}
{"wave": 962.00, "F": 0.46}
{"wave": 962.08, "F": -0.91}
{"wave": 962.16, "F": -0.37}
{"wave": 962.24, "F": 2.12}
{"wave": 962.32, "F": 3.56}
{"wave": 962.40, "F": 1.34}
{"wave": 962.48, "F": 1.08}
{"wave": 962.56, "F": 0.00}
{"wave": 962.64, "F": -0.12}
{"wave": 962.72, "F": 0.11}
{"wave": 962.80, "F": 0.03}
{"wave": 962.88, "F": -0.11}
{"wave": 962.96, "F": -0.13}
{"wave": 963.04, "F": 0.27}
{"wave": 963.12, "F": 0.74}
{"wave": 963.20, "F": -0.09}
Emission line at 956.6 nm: H-beta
